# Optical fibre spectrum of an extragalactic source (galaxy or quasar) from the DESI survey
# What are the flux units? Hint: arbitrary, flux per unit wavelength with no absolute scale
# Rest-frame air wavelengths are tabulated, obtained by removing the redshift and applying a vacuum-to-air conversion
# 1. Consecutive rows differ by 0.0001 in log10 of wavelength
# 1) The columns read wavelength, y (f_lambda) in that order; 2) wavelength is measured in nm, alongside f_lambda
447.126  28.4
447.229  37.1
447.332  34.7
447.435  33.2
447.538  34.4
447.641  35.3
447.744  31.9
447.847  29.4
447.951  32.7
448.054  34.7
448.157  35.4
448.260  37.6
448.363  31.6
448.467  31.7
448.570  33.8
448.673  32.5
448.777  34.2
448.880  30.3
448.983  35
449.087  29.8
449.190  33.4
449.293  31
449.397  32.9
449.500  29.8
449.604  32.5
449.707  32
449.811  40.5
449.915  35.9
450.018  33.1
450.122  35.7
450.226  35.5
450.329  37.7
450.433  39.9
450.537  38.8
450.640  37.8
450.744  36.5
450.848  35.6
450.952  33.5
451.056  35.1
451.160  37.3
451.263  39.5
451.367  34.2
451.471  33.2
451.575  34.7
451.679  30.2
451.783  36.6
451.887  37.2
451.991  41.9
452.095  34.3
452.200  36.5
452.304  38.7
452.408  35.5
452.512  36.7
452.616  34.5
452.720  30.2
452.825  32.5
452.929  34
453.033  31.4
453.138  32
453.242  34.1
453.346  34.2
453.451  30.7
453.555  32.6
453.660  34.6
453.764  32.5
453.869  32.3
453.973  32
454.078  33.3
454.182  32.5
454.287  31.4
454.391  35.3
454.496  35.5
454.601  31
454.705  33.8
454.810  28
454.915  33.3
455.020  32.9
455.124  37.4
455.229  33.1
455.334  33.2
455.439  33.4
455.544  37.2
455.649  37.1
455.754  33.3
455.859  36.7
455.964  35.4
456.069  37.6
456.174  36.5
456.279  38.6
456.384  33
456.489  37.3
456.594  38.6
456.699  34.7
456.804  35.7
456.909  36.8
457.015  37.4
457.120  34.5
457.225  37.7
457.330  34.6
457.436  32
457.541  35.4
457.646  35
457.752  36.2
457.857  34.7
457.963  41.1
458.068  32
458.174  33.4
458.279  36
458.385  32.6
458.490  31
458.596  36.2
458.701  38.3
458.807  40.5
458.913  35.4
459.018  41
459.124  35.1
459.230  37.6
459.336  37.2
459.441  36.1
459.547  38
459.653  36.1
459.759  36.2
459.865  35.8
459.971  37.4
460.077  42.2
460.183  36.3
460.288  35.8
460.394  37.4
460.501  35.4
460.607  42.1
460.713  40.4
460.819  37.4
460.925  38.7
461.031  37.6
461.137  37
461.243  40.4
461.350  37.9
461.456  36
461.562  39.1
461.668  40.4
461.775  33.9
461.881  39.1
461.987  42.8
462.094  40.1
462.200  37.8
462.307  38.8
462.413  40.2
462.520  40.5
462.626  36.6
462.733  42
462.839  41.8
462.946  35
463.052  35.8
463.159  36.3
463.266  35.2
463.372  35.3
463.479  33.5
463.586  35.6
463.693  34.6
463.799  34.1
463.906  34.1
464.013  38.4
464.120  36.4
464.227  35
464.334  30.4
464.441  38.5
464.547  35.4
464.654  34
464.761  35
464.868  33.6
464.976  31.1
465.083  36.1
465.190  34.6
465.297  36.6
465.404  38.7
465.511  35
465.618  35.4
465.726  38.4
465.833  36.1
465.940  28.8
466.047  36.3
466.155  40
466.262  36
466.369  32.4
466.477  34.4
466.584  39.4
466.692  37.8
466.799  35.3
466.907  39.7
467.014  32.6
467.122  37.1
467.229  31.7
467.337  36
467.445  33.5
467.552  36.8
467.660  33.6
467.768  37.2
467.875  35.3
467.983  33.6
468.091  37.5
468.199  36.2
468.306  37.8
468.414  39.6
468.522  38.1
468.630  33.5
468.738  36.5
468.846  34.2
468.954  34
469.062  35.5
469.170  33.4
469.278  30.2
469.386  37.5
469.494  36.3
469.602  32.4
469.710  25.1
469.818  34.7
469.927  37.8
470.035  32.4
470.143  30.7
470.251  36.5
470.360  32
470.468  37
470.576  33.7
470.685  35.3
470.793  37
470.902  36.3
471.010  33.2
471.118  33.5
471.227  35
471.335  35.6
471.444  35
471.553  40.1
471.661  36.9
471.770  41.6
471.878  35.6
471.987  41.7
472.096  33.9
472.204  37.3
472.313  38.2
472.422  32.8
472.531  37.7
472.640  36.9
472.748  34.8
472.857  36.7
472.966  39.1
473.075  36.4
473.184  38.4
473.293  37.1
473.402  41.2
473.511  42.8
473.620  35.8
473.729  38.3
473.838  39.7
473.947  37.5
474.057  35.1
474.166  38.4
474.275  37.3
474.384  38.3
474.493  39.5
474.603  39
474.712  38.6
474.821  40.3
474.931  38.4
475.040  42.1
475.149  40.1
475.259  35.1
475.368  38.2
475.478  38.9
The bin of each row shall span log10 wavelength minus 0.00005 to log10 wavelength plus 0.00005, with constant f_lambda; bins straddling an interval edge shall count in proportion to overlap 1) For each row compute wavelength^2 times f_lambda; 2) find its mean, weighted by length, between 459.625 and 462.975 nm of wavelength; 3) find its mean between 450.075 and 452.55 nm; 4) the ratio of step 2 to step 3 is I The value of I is 1.1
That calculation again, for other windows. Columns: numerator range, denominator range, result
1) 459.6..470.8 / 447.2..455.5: 1.12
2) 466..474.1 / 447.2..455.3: 1.14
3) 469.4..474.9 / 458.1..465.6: 1.04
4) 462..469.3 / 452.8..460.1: 1.07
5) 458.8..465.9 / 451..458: 1.10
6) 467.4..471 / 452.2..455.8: 1.11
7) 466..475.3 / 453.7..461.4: 1.07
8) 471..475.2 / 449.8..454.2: 1.18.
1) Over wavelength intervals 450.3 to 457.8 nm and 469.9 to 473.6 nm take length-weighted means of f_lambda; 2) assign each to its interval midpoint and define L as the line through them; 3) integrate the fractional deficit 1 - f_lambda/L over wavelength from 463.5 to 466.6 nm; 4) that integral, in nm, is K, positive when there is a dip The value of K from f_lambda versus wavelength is 0.05 nm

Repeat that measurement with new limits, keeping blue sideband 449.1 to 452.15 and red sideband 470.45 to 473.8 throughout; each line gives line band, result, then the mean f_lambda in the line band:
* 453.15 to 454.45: 0.10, 33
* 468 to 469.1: 0.01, 36.2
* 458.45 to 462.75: -0.23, 38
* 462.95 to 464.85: 0.06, 35.1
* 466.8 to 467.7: 0.03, 35.1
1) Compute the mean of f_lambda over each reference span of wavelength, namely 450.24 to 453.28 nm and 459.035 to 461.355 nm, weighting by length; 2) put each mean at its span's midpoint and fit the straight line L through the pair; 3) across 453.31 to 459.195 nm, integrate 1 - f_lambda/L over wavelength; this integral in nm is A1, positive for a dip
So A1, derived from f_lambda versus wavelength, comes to 0.292 nm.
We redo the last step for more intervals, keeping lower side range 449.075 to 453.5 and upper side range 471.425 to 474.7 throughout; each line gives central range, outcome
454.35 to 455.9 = 0.06 nm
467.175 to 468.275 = 0.06 nm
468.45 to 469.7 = 0.10 nm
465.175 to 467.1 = 0.04 nm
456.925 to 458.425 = 0.02 nm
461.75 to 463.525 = -0.08 nm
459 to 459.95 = -0.02 nm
